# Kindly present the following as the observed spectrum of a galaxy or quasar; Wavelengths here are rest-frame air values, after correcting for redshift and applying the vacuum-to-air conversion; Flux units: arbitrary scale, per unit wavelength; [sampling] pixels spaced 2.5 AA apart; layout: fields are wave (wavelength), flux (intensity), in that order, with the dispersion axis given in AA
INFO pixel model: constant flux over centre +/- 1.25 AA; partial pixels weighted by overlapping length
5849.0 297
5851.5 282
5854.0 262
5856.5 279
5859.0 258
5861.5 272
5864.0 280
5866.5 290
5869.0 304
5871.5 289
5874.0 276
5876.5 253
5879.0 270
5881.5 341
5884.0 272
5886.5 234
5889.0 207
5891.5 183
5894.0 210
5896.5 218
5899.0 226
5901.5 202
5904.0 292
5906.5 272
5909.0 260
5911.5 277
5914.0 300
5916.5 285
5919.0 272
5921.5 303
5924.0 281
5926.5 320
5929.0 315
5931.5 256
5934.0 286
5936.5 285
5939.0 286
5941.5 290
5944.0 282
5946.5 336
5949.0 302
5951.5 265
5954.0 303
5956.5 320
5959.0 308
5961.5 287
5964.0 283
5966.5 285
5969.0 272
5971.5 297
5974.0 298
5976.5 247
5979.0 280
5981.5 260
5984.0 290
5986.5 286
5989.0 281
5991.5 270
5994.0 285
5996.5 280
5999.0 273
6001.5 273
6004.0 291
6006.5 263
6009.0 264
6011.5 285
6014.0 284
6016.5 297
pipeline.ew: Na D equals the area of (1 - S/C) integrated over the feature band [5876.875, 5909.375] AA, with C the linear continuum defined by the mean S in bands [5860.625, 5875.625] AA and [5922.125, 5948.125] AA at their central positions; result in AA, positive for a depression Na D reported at 4.9 AA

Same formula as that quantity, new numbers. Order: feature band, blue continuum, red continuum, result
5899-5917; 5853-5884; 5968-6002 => 0.90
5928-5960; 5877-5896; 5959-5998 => -3.27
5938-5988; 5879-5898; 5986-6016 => -4.49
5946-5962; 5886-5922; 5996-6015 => -2.44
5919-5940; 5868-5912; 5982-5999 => -2.07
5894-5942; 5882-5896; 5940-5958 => -1.93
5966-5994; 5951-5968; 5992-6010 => 0.59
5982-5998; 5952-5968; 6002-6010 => 0.00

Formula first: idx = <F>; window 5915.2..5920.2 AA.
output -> 279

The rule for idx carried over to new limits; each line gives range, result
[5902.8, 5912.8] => 275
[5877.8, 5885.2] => 295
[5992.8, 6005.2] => 280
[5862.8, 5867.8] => 285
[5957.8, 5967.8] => 291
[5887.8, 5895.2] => 200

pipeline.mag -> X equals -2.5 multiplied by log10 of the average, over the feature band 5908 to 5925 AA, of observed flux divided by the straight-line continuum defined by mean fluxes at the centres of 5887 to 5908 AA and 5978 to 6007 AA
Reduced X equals -0.19 mag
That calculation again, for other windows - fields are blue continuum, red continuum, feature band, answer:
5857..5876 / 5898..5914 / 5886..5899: 0.25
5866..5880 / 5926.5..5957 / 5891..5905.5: 0.26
